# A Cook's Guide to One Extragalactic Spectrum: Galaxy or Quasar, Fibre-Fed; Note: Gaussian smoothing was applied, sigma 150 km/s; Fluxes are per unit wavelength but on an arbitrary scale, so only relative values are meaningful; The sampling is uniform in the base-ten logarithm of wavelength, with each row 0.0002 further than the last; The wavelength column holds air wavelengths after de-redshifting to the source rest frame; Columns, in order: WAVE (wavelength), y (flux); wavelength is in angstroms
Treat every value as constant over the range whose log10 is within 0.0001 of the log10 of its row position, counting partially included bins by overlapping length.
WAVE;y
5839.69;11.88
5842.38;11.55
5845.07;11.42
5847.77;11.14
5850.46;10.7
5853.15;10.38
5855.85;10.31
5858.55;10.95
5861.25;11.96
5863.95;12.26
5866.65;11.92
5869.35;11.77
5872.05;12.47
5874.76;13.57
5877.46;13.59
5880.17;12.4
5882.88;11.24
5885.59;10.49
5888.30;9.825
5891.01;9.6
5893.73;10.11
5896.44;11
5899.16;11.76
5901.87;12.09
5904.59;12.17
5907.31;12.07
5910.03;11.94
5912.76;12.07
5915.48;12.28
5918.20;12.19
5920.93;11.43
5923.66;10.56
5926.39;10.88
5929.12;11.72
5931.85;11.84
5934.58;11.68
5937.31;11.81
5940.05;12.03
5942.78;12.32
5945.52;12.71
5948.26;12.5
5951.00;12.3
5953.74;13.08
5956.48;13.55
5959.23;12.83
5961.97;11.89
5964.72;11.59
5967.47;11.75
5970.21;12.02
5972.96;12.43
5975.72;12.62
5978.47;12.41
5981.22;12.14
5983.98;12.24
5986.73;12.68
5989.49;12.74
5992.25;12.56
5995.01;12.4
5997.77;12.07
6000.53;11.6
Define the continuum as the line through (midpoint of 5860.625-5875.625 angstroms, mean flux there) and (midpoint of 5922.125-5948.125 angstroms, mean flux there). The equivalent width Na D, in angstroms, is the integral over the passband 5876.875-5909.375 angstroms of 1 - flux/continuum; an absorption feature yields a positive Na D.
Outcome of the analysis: 2.1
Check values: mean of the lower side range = 12.3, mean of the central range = 11.3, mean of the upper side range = 11.8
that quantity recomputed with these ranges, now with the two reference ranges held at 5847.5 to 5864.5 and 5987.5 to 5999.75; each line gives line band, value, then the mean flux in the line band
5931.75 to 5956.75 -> -0.9 angstroms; 12.4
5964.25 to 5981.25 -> 0.1 angstroms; 12.2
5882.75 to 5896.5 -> 1.4 angstroms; 10.2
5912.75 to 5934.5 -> 0.2 angstroms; 11.6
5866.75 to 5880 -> -1.8 angstroms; 12.7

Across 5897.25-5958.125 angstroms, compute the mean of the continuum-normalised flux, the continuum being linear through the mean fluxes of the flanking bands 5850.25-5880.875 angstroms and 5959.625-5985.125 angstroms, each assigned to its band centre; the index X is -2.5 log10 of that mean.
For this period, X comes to 0.00 mag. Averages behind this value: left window 11.9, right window 12.1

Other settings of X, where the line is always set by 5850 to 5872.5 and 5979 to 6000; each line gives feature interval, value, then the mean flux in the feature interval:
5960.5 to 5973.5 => 0.03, 11.9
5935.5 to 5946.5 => -0.02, 12.2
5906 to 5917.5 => -0.03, 12.1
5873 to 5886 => -0.08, 12.4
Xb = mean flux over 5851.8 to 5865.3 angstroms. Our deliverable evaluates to 11.2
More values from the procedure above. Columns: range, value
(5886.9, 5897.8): 10.1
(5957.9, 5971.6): 12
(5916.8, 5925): 11.4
